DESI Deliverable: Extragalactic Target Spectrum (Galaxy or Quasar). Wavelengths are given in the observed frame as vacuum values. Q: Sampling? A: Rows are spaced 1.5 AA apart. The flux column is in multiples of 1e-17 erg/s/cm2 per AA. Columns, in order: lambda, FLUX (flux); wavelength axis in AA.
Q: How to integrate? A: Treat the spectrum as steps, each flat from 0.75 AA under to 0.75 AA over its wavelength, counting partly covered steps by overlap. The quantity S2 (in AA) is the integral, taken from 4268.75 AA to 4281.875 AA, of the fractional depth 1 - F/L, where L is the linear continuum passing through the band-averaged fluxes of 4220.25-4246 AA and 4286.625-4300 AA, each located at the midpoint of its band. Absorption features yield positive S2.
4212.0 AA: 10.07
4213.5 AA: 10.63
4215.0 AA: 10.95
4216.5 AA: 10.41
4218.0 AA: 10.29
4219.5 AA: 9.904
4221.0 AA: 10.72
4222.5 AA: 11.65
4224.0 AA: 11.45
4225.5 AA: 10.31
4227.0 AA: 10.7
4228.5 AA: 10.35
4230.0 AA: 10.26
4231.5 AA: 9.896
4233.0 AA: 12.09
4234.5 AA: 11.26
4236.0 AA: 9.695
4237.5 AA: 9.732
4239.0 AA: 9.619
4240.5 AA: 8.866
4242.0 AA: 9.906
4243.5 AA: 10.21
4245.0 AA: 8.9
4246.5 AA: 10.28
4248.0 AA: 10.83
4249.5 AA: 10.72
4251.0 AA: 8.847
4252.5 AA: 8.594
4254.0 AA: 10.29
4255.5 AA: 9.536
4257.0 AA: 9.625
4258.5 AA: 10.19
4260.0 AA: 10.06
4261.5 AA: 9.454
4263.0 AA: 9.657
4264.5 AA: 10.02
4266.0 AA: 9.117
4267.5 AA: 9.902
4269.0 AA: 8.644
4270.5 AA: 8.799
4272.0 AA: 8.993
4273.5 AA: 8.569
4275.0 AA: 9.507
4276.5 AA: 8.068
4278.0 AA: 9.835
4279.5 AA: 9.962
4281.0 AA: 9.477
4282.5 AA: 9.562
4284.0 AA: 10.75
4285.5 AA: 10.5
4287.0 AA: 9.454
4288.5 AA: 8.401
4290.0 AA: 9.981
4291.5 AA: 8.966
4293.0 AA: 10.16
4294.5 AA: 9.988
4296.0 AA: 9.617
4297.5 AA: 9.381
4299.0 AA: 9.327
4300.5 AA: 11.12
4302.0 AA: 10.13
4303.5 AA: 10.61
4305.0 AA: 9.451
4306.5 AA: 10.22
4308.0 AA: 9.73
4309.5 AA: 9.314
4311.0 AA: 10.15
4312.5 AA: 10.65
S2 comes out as 0.9 AA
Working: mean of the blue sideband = 10.3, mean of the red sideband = 9.51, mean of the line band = 9.12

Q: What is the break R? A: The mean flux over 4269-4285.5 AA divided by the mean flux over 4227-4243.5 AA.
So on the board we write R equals 0.9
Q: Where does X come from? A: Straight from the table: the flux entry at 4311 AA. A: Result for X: 10.15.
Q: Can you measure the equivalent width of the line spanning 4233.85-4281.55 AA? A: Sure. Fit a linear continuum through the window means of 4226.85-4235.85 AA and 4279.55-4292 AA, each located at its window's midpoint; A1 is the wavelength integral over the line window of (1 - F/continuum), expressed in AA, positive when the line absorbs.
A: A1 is 2.8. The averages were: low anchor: 10.7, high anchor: 9.67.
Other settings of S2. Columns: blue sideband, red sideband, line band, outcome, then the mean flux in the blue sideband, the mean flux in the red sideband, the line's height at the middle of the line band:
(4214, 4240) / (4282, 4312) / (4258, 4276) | 1.4 AA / 10.5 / 9.85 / 10.1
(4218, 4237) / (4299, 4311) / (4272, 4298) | 1.7 AA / 10.7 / 10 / 10.2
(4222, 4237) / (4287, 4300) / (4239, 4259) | 1.2 AA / 10.7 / 9.51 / 10.4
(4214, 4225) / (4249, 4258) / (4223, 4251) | -0.3 AA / 10.8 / 9.59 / 10.2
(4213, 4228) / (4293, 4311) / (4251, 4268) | 1.1 AA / 10.7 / 9.92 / 10.3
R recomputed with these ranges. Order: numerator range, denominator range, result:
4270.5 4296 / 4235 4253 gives 0.98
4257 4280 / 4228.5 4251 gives 0.93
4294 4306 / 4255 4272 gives 1.05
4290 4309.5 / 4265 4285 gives 1.06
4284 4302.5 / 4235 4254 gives 1.01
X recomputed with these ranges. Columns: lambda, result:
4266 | 9.117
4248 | 10.83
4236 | 9.695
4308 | 9.73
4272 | 8.993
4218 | 10.29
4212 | 10.07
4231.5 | 9.896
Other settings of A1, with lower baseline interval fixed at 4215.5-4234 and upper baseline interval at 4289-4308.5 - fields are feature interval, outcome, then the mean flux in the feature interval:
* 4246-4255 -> 0.4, 9.91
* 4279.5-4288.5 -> 0.2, 9.82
